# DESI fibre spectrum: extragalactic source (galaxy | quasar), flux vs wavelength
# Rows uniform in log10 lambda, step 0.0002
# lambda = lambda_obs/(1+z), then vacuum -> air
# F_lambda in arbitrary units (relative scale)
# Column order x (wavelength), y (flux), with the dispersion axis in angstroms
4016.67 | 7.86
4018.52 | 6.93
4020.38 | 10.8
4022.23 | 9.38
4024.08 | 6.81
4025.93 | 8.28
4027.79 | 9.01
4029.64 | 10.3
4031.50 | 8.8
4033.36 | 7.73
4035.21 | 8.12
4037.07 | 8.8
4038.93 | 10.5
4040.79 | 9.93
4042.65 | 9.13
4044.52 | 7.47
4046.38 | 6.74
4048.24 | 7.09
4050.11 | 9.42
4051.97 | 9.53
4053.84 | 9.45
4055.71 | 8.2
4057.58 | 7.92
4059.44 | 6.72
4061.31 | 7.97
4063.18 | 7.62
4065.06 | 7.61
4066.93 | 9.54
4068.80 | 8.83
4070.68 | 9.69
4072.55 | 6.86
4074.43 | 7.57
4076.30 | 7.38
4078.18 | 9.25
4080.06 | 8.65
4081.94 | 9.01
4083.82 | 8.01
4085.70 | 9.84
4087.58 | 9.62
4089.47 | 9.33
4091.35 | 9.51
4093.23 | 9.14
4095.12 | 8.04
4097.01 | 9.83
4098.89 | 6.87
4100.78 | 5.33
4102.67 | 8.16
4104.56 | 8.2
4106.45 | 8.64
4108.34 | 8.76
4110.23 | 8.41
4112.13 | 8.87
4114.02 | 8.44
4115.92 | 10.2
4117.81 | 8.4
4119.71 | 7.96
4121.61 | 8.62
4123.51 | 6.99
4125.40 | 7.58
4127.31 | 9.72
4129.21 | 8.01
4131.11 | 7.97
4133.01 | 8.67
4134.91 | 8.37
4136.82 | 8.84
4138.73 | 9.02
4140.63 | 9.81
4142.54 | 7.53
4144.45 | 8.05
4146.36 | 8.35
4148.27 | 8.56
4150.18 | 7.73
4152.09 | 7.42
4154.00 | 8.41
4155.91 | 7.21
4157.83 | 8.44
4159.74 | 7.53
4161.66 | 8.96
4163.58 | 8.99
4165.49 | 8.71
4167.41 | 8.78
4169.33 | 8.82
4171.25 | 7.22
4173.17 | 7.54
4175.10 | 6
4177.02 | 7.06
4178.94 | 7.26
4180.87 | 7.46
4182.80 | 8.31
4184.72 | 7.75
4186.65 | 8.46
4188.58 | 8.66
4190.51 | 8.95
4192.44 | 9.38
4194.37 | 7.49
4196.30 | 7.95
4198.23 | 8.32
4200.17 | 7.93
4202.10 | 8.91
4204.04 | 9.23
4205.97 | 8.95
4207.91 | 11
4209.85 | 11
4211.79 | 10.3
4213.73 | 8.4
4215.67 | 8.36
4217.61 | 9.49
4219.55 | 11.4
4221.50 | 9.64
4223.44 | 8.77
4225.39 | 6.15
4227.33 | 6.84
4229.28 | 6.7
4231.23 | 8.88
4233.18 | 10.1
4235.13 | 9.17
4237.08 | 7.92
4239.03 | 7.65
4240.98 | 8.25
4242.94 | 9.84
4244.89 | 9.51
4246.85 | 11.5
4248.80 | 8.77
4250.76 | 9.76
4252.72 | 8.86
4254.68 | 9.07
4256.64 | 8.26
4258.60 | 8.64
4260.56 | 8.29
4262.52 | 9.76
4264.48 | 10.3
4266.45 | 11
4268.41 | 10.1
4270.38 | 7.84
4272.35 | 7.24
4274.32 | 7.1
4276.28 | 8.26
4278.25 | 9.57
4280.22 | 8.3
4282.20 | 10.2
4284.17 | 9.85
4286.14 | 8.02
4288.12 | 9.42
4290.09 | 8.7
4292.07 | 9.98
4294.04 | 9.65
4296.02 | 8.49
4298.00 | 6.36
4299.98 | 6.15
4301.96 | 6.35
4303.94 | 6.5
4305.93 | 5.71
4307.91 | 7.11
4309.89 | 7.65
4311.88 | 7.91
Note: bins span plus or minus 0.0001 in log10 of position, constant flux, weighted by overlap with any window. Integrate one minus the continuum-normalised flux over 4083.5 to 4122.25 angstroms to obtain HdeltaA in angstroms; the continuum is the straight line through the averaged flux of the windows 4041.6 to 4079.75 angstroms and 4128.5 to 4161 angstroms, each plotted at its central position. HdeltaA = -1.7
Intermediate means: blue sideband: 8.21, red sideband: 8.24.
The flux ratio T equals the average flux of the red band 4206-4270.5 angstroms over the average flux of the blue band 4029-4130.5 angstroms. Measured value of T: 1.08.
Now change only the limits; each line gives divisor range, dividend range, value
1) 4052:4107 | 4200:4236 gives 1.08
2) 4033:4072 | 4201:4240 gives 1.06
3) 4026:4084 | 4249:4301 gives 1.04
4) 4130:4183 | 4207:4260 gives 1.12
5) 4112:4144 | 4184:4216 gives 1.05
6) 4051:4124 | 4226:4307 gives 1.02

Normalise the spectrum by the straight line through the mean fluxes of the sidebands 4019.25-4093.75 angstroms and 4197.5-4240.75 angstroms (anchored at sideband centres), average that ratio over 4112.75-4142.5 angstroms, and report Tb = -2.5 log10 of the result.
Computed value 0.02 mag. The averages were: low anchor 8.63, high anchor 8.86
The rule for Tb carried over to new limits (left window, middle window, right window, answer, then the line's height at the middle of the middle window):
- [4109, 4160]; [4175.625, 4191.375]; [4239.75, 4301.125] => 0.08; 8.56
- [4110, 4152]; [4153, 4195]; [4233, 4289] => 0.07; 8.64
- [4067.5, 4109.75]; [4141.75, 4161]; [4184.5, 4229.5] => 0.09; 8.65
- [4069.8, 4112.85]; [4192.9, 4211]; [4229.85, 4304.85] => -0.04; 8.66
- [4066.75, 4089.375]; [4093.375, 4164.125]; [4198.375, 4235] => 0.06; 8.79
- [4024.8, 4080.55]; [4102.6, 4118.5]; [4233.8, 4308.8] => -0.03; 8.5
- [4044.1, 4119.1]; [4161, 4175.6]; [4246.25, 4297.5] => 0.07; 8.71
